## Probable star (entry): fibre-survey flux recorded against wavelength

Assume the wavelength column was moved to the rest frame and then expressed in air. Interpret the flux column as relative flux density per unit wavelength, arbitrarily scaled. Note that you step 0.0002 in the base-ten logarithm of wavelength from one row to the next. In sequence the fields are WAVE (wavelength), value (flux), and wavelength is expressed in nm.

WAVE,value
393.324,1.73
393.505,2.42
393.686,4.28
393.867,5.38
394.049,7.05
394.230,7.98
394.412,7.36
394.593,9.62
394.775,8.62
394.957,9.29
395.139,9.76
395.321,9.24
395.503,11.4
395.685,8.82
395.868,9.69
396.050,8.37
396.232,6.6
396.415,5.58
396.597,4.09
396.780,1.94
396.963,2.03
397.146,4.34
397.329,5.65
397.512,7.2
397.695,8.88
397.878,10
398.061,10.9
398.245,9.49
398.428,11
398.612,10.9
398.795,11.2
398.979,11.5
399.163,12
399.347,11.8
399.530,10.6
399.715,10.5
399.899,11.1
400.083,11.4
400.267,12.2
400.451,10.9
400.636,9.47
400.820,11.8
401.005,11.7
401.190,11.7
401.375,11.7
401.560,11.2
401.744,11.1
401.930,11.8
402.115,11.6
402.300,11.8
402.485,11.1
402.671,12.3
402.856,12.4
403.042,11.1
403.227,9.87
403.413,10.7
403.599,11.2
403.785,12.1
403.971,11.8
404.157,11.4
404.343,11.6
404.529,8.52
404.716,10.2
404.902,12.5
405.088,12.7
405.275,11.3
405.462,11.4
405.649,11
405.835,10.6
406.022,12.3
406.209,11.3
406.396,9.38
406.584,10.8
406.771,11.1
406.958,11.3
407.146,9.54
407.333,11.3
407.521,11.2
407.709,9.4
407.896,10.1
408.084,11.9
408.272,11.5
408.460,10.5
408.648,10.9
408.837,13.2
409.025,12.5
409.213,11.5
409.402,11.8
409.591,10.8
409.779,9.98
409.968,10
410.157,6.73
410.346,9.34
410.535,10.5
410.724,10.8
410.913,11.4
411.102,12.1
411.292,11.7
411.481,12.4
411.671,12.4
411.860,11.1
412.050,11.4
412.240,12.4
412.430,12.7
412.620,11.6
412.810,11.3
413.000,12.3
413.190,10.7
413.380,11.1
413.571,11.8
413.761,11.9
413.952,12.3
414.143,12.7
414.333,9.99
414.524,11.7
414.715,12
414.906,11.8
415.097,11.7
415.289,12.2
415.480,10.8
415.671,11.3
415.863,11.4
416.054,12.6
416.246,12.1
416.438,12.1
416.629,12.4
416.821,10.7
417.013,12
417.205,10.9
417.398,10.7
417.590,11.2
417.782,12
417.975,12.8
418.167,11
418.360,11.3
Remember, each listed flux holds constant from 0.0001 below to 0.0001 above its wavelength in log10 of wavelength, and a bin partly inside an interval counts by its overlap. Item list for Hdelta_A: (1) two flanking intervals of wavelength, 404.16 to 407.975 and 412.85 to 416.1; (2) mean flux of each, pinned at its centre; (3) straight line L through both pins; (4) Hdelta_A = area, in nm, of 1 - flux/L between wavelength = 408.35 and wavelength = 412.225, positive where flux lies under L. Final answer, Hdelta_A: 0.065 nm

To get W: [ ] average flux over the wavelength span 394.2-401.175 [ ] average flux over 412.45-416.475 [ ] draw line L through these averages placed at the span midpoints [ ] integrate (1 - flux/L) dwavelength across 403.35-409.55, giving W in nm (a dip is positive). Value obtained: -0.42 nm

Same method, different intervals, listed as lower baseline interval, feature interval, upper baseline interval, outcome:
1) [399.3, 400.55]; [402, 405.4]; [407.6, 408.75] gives -0.11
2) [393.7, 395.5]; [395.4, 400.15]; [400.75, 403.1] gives 0.52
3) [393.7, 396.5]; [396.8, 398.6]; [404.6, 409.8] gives 0.25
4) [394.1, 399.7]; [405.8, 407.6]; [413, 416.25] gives -0.11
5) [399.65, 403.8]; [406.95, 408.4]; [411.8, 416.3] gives 0.10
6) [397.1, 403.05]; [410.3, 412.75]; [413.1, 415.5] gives -0.03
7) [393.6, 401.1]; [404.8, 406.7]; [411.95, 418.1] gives -0.21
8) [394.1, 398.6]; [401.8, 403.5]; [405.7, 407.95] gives -0.32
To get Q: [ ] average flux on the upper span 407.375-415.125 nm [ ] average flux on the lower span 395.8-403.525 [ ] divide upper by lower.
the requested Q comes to 1.15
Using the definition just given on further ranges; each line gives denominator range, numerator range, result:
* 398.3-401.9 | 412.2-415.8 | 1.04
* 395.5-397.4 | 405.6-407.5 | 1.82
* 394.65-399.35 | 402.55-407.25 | 1.32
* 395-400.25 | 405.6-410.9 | 1.22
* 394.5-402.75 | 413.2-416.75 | 1.22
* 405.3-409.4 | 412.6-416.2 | 1.05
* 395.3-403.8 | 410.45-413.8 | 1.18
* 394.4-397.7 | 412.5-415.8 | 1.60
